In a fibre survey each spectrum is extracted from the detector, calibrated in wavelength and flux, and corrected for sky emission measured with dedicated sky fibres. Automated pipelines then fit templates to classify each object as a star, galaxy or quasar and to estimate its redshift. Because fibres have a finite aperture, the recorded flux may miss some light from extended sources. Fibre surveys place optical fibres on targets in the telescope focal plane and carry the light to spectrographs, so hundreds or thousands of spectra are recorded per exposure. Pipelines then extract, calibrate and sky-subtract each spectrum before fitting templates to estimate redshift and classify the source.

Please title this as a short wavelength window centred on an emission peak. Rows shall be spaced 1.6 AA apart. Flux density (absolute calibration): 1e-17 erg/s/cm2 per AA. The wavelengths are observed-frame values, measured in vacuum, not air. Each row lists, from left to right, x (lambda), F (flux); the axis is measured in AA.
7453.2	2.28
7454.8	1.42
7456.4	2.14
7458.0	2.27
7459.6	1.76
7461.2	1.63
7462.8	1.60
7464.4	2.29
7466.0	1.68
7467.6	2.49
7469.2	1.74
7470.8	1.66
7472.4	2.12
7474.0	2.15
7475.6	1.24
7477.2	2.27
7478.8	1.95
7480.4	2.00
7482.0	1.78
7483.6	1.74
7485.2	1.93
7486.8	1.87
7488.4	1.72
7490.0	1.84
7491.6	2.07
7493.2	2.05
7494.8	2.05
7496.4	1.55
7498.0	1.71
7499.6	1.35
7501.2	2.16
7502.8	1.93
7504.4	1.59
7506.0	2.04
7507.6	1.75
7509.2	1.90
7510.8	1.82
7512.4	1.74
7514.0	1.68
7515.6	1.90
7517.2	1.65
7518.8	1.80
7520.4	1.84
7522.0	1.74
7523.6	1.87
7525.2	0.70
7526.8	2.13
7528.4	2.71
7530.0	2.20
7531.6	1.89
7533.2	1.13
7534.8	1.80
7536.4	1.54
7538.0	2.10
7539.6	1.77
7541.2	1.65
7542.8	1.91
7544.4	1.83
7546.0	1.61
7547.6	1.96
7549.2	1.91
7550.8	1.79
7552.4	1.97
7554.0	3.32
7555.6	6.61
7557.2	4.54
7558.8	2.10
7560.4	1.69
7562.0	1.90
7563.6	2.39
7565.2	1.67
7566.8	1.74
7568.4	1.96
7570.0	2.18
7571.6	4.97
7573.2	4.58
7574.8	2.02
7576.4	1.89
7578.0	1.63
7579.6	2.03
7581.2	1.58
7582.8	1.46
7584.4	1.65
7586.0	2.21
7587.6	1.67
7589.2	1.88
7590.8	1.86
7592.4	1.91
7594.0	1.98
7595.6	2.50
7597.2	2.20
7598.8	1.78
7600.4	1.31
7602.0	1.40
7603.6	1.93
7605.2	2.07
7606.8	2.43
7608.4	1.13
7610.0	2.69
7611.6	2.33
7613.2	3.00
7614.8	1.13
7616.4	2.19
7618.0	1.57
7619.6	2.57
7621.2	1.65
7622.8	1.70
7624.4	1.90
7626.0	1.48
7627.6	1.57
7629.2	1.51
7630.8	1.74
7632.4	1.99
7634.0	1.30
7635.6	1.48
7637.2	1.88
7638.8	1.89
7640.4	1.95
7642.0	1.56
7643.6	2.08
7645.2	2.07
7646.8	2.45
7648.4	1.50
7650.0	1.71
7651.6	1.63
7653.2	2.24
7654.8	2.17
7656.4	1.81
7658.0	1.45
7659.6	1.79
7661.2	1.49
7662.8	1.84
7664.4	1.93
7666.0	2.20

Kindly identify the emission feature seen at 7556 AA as [S II] 6716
